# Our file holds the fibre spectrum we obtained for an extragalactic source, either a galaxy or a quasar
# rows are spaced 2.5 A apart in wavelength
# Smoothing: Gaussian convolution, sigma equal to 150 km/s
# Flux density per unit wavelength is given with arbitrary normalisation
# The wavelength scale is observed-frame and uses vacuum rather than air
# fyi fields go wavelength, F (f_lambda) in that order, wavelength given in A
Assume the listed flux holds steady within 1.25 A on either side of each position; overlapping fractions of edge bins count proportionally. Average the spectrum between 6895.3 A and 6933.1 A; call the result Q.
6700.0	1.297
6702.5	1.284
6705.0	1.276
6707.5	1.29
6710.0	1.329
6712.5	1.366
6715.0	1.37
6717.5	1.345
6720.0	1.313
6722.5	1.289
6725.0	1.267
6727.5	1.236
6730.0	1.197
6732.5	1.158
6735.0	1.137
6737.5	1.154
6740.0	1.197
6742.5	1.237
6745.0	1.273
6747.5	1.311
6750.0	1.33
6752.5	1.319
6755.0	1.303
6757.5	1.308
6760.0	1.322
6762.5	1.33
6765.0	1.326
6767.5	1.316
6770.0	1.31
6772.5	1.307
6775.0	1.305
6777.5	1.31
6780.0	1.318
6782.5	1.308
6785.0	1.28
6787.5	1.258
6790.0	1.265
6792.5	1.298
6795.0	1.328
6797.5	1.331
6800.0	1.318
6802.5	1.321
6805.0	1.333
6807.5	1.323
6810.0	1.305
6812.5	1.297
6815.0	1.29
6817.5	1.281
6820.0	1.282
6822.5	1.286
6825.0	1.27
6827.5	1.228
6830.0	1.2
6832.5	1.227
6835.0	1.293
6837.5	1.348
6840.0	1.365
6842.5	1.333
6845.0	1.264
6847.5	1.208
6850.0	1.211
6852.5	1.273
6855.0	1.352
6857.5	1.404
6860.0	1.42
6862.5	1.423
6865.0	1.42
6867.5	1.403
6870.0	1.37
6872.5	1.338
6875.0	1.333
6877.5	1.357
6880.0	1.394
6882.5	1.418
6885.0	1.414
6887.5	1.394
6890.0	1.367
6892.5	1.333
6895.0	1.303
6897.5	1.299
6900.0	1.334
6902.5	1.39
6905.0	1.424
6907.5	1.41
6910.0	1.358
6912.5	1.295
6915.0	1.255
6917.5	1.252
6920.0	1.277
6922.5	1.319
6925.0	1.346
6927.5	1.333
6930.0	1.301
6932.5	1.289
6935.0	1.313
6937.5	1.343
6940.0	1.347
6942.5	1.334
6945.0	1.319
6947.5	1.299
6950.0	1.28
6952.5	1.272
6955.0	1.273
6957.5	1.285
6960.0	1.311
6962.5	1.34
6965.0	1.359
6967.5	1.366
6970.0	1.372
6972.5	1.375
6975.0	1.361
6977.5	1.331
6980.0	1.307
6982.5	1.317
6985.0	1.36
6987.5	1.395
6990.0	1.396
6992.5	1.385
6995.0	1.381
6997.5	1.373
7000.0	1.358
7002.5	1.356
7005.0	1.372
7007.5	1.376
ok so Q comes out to 1.33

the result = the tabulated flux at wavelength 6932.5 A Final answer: 1.289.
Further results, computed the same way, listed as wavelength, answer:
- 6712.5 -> 1.366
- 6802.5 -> 1.321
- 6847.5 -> 1.208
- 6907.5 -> 1.41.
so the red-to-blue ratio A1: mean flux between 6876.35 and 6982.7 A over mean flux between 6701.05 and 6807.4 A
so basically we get 1.03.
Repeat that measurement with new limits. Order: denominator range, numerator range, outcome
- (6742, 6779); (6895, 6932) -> 1.01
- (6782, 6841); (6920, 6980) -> 1.02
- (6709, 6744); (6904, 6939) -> 1.05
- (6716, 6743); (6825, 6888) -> 1.08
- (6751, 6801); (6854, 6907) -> 1.05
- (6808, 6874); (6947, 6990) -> 1.02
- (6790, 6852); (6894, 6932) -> 1.03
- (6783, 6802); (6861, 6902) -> 1.05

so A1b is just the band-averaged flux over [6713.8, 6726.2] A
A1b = 1.32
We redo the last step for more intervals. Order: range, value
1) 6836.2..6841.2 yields 1.36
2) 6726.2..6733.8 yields 1.2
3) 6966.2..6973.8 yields 1.37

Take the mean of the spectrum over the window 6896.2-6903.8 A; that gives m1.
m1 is 1.34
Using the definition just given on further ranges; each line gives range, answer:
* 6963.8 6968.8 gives 1.36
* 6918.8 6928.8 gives 1.32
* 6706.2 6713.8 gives 1.33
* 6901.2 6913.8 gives 1.37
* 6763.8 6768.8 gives 1.32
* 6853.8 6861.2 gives 1.39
